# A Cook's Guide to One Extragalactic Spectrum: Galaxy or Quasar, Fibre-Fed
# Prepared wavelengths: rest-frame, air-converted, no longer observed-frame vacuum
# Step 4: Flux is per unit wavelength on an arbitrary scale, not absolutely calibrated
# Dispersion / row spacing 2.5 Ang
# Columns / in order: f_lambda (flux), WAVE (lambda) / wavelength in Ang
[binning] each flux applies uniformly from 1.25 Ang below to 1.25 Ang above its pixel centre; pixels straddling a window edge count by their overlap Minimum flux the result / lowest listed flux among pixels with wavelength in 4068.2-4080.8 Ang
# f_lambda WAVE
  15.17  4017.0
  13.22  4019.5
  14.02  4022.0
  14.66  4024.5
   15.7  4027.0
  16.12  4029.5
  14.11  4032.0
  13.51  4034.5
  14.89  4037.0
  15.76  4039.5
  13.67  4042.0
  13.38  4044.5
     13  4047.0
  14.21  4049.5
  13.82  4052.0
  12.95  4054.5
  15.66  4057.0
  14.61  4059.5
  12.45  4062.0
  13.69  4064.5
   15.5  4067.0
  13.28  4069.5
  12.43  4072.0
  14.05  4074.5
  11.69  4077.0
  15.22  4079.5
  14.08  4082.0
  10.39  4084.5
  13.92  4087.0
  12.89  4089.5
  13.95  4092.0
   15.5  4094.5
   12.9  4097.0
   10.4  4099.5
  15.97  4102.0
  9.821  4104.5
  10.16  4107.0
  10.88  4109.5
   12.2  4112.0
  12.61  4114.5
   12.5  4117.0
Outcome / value 11.69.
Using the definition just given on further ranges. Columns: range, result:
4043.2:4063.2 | 12.45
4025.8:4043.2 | 13.51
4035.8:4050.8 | 13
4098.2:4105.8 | 9.821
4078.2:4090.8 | 10.39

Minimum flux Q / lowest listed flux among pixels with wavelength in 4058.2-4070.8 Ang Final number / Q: 12.45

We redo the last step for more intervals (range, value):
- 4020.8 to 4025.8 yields 14.02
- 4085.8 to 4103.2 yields 10.4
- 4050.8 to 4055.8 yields 12.95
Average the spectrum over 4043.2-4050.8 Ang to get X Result 13.5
